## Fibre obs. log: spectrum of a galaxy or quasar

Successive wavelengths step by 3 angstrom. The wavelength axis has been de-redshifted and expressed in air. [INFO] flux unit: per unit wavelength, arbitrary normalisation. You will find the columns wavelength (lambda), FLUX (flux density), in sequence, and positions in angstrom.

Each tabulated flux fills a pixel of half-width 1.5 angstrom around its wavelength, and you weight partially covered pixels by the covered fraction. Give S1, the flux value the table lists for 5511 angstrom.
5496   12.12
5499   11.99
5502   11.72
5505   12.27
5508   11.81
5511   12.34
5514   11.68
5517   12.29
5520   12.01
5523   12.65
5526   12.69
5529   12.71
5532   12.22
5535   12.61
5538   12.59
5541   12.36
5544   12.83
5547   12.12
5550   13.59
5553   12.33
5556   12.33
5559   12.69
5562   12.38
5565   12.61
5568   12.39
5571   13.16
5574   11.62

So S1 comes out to 12.34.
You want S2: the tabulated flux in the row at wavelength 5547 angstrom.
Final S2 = 12.12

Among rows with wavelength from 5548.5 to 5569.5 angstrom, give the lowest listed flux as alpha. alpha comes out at 12.33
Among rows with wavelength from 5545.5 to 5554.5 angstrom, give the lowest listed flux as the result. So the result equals 12.12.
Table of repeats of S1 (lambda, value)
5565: 12.61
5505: 12.27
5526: 12.69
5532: 12.22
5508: 11.81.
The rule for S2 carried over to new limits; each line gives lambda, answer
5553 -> 12.33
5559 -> 12.69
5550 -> 13.59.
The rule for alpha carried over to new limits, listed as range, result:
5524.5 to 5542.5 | 12.22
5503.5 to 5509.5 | 11.81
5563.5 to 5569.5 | 12.39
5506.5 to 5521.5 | 11.68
